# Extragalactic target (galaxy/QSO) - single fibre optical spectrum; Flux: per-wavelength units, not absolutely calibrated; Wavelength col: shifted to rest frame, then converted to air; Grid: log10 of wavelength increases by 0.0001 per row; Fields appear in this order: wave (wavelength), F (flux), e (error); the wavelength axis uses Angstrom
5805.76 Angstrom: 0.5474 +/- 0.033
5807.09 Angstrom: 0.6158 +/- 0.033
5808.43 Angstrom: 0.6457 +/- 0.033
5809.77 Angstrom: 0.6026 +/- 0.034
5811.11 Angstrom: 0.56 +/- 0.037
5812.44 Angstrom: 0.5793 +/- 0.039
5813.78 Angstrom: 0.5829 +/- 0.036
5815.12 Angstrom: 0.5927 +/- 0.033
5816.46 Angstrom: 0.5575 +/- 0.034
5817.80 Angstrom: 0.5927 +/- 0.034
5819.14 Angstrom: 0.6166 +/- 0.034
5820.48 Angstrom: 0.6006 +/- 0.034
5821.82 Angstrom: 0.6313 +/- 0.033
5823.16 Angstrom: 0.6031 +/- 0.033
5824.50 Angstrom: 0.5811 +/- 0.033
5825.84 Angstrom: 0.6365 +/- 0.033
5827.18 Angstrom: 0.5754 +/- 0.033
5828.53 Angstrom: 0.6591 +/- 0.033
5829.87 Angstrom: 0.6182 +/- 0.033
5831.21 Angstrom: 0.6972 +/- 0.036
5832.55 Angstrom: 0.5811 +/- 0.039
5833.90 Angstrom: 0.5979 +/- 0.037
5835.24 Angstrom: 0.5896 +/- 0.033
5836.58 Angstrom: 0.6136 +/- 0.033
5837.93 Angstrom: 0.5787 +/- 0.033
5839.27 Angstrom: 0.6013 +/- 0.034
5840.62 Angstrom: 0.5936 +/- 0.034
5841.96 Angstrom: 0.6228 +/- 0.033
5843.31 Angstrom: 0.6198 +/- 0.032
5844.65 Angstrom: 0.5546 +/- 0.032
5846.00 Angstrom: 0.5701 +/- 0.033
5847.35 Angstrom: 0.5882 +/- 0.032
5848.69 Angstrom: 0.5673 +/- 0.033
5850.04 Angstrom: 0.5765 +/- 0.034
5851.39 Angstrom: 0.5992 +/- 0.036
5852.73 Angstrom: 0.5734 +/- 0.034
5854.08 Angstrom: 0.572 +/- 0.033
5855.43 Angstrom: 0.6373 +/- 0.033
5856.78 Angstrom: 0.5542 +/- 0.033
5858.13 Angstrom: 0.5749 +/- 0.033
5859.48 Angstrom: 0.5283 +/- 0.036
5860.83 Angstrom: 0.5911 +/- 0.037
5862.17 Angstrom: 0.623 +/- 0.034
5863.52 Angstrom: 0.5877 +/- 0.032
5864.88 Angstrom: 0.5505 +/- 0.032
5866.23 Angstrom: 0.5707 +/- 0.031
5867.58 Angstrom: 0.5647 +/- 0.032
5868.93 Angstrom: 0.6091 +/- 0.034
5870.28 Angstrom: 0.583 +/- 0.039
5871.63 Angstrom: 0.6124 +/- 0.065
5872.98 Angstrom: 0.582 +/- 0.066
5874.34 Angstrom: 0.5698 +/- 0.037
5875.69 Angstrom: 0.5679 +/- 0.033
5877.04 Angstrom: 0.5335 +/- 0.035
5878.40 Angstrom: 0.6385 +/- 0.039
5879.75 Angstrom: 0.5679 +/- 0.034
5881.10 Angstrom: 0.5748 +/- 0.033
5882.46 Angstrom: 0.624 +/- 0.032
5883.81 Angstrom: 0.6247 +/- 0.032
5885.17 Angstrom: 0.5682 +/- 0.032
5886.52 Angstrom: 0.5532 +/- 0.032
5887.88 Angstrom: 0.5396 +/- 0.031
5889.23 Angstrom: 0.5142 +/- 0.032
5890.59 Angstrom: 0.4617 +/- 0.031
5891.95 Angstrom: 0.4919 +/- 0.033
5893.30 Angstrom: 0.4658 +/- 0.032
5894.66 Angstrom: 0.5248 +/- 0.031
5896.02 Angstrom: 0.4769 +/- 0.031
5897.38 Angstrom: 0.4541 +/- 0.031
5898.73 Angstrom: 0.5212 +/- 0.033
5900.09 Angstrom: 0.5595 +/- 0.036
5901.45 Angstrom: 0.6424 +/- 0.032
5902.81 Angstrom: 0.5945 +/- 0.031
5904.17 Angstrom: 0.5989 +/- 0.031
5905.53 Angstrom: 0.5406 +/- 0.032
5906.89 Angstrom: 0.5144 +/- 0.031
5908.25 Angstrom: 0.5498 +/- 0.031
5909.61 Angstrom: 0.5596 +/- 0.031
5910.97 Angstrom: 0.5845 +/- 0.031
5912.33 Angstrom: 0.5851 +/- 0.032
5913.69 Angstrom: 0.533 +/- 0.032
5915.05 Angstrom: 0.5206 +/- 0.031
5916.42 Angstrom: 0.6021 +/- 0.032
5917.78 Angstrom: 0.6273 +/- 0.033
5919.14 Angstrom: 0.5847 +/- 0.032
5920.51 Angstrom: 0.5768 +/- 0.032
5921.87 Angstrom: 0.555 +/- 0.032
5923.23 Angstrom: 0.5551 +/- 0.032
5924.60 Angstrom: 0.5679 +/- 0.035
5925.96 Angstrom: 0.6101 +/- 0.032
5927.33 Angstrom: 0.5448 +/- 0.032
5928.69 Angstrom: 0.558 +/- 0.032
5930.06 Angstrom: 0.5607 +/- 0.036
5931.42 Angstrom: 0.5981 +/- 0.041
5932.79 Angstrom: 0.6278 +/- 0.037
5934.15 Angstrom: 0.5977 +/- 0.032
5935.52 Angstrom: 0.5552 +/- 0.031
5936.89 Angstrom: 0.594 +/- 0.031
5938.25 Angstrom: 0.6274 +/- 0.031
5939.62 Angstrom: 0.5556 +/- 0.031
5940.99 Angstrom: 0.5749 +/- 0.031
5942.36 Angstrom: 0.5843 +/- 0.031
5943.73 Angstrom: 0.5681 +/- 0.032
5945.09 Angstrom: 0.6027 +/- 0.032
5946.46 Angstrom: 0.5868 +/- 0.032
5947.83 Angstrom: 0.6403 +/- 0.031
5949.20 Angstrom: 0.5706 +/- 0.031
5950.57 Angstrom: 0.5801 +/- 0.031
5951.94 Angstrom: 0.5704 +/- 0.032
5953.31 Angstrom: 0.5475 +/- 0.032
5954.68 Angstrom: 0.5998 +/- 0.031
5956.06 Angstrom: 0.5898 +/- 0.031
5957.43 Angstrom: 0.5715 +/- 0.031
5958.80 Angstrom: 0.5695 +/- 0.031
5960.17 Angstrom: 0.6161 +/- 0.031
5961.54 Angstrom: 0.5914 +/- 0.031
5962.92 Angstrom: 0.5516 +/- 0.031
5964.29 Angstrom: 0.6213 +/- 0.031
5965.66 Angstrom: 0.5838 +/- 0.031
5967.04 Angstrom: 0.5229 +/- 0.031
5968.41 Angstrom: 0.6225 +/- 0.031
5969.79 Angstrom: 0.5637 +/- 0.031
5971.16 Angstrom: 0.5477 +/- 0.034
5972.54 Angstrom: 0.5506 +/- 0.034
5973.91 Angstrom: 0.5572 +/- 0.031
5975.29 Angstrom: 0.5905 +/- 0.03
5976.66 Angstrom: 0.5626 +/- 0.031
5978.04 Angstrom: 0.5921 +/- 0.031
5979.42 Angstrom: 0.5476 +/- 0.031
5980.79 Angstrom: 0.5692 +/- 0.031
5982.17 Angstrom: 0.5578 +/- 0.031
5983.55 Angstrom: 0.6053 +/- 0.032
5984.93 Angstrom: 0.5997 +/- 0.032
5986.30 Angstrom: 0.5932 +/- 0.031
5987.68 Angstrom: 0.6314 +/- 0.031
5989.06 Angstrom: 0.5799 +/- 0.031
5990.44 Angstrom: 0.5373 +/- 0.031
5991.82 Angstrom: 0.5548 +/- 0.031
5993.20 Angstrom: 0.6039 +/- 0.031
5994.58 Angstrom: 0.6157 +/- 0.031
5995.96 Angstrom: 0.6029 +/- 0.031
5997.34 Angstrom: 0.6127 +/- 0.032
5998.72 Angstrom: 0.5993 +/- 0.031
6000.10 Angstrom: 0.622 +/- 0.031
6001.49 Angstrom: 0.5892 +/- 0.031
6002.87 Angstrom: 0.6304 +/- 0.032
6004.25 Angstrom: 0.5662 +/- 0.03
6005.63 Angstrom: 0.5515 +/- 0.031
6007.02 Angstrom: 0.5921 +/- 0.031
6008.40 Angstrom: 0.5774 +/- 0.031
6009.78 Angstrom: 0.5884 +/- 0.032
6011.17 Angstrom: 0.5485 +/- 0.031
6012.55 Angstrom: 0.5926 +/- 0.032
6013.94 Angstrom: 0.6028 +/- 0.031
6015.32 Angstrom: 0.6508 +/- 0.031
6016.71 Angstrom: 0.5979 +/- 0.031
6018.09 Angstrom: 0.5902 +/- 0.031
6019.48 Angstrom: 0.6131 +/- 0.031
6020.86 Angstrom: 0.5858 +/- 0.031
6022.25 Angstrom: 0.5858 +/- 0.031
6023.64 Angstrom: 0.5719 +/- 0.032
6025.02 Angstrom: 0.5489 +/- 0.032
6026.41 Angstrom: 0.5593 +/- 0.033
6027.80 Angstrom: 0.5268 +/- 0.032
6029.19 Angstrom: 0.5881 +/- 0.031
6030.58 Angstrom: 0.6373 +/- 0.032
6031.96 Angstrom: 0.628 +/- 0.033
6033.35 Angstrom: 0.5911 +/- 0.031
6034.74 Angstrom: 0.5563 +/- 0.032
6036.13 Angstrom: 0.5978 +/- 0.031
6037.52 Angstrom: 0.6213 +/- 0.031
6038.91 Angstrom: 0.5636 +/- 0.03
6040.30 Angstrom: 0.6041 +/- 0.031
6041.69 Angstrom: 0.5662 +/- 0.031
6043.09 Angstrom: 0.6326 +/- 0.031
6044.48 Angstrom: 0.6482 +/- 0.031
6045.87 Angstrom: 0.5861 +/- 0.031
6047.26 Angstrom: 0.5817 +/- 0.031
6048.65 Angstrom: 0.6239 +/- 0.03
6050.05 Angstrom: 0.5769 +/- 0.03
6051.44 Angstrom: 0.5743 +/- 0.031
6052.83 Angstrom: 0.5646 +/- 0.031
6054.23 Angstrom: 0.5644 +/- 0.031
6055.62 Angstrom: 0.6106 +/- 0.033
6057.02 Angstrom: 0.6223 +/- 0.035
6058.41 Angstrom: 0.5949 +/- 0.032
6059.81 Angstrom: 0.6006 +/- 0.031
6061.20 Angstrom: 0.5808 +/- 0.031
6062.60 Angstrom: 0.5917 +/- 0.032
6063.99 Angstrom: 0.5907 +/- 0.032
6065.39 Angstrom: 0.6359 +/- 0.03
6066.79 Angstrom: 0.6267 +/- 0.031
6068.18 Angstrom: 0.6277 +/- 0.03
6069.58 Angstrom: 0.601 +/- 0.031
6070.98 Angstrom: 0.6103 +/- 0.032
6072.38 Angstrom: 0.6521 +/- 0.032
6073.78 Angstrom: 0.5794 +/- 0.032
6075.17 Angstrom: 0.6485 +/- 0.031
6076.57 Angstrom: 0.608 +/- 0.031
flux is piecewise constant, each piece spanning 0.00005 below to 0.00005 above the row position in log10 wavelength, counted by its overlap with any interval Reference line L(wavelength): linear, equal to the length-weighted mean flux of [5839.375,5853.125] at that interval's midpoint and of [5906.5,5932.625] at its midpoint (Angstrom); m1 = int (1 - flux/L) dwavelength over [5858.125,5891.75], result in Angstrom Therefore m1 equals 0.5 Angstrom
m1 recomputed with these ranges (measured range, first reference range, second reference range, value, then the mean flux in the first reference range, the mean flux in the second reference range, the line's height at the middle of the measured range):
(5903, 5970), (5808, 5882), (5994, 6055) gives 1.5 Angstrom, 0.592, 0.592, 0.592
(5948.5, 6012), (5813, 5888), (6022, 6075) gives 1.4 Angstrom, 0.591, 0.596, 0.594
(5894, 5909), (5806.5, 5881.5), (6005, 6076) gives 1.3 Angstrom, 0.592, 0.595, 0.593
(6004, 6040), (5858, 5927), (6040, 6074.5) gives 0.4 Angstrom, 0.563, 0.602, 0.594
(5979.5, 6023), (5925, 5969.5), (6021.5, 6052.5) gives -0.3 Angstrom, 0.584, 0.589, 0.587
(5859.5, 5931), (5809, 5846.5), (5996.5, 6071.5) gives 4.3 Angstrom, 0.601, 0.594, 0.599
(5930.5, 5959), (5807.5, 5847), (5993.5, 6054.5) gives 0.5 Angstrom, 0.602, 0.592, 0.596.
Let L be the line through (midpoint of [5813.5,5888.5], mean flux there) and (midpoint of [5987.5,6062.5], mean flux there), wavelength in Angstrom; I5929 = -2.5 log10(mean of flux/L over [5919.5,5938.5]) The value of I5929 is 0.02 mag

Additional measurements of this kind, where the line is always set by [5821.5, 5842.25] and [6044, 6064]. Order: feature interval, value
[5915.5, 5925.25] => 0.045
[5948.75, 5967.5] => 0.042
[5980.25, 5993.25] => 0.031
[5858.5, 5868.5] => 0.062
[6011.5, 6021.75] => -0.011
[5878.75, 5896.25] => 0.124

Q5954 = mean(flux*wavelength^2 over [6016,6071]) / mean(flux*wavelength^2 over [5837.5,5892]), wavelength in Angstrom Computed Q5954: 1.1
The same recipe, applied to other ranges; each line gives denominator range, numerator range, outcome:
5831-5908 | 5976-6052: 1.09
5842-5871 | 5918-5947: 1.03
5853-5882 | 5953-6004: 1.04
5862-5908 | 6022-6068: 1.12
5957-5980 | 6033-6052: 1.06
